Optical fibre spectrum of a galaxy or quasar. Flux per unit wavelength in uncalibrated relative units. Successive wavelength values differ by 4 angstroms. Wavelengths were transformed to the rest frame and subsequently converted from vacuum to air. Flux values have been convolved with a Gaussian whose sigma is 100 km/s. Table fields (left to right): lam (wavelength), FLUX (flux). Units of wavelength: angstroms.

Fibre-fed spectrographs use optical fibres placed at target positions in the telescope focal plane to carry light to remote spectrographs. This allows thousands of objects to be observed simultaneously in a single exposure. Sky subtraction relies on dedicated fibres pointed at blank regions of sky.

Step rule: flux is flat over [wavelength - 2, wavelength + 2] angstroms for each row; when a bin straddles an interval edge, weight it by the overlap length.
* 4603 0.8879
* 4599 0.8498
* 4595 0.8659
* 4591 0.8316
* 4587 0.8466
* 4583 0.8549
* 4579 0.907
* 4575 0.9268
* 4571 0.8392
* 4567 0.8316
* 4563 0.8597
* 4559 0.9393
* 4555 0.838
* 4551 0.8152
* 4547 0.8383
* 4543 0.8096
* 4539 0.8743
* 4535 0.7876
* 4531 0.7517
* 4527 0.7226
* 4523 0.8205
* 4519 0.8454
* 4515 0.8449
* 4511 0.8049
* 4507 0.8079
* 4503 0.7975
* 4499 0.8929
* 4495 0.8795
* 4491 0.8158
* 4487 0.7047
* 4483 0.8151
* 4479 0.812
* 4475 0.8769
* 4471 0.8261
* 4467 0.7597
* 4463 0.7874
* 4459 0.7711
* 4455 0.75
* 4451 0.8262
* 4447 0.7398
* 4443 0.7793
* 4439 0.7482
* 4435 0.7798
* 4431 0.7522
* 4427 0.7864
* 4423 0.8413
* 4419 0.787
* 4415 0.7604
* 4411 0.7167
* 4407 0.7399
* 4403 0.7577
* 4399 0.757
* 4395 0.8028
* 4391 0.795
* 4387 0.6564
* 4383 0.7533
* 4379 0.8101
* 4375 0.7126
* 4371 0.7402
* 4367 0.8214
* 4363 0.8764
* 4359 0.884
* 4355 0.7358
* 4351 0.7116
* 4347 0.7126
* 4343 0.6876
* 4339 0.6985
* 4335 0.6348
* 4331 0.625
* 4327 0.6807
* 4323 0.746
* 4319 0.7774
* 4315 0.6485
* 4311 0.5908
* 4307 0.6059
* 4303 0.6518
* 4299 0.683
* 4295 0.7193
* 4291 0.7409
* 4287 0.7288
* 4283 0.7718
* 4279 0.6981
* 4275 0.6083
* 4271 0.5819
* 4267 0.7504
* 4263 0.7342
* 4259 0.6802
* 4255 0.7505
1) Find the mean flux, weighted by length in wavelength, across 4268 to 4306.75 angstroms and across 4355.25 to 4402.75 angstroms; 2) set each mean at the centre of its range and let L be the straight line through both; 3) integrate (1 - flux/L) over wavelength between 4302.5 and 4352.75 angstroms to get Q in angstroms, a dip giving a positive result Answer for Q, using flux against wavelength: 3.6 angstroms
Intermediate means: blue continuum 0.685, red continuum 0.78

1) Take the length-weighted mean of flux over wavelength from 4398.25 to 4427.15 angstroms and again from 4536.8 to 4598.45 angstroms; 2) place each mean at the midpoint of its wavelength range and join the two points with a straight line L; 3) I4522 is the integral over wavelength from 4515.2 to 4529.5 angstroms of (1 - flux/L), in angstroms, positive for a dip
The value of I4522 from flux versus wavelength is 0.5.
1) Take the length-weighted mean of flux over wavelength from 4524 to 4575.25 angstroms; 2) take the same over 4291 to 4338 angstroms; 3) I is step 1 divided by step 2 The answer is 1.23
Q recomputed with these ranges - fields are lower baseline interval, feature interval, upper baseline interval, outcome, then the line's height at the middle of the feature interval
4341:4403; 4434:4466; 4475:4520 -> 1.1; 0.8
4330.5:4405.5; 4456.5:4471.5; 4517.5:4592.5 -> 0.3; 0.795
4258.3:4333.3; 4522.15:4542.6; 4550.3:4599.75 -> 1.1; 0.836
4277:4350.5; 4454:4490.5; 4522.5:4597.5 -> -0.2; 0.787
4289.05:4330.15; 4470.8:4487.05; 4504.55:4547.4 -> -0.7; 0.781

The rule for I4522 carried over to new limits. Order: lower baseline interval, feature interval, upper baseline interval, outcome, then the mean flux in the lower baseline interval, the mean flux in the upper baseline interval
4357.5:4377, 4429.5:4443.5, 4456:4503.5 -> 0.8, 0.805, 0.811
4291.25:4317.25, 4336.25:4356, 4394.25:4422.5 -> -0.2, 0.657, 0.763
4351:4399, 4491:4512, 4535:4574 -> -0.2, 0.777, 0.848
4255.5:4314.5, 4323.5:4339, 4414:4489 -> 1.0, 0.683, 0.785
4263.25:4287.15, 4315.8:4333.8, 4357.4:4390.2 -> 0.9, 0.69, 0.781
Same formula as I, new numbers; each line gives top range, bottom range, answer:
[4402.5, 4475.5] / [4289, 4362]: 1.11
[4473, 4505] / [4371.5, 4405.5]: 1.09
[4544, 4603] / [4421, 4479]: 1.09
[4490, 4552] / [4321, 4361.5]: 1.15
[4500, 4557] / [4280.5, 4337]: 1.18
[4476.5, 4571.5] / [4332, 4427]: 1.09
